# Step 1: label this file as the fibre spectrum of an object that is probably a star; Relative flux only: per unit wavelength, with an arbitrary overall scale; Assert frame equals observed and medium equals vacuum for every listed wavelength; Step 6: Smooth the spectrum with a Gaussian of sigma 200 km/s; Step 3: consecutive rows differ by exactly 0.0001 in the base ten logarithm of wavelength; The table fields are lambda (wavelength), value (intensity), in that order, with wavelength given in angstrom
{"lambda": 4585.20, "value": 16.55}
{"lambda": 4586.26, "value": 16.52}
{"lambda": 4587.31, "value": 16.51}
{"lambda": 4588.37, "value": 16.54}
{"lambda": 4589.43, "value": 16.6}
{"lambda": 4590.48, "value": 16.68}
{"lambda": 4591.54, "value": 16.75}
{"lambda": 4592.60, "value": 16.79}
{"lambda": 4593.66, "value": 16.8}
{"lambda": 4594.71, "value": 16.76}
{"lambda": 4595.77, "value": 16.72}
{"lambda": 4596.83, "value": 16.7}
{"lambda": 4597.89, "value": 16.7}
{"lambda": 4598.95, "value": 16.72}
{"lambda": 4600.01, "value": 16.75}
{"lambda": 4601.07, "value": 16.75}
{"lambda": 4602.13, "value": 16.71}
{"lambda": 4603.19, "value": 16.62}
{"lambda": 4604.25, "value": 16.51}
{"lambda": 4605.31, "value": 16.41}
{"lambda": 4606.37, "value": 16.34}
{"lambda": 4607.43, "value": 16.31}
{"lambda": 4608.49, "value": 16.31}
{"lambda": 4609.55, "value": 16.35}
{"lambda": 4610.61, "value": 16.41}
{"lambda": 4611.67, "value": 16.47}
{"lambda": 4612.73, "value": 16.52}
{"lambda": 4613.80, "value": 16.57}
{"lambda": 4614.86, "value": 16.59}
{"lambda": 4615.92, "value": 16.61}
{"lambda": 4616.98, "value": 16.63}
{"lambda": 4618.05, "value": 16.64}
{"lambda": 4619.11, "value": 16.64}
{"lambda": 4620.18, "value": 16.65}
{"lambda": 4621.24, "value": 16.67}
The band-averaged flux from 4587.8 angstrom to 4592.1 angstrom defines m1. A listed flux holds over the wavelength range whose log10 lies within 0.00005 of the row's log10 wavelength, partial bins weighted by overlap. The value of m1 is 16.6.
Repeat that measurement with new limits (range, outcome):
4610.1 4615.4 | 16.5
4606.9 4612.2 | 16.4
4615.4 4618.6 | 16.6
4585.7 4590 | 16.6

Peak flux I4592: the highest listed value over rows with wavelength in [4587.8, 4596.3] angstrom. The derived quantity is 16.8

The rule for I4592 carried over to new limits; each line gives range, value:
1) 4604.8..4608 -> 16.41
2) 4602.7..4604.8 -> 16.62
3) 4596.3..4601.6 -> 16.75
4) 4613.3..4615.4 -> 16.59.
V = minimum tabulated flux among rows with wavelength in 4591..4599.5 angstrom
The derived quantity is 16.7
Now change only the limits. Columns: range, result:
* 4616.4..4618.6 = 16.63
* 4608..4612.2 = 16.31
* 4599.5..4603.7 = 16.62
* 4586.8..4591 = 16.51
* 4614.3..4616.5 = 16.59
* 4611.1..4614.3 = 16.47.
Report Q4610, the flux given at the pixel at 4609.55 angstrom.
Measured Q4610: 16.35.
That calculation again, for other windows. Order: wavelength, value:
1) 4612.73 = 16.52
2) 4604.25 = 16.51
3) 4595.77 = 16.72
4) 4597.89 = 16.7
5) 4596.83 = 16.7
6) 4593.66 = 16.8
